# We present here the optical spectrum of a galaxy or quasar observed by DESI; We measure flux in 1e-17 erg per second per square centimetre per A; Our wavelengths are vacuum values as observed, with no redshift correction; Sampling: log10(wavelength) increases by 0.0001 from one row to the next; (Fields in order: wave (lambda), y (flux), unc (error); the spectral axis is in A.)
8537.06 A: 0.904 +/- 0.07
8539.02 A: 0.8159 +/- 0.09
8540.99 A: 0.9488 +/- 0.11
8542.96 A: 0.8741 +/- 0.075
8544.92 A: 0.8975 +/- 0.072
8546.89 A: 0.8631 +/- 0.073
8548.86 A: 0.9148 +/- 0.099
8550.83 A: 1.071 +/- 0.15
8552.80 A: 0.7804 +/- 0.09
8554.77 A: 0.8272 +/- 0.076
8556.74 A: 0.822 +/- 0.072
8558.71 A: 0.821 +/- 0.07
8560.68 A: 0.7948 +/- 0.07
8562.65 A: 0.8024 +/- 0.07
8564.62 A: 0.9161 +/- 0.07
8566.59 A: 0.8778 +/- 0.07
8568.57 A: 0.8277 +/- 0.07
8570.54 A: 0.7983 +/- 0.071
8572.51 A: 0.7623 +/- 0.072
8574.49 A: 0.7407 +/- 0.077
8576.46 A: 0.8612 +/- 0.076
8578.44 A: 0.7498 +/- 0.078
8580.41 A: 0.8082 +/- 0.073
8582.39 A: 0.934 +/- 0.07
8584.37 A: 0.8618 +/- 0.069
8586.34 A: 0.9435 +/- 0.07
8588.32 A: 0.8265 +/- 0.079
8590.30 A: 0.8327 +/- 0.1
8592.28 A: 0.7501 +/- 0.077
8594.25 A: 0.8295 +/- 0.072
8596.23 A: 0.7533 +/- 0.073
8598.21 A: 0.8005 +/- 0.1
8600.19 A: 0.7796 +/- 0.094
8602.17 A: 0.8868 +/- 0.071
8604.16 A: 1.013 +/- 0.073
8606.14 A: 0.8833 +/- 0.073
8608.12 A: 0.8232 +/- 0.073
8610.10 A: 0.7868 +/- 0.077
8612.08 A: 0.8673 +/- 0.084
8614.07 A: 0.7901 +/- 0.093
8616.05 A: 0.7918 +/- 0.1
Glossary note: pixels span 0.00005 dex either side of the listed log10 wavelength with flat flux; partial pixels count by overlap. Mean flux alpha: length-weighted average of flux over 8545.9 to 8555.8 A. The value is 0.89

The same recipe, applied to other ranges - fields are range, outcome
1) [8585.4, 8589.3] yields 0.884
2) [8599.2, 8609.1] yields 0.877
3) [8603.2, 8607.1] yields 0.948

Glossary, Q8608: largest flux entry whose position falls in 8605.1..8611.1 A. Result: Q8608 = 0.8833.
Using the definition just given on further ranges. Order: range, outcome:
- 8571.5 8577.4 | 0.8612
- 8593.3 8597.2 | 0.8295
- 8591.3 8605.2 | 1.013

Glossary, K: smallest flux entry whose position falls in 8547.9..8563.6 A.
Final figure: 0.7804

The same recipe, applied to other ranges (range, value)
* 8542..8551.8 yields 0.8631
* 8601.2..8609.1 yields 0.8232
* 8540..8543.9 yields 0.8741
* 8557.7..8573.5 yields 0.7623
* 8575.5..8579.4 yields 0.7498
